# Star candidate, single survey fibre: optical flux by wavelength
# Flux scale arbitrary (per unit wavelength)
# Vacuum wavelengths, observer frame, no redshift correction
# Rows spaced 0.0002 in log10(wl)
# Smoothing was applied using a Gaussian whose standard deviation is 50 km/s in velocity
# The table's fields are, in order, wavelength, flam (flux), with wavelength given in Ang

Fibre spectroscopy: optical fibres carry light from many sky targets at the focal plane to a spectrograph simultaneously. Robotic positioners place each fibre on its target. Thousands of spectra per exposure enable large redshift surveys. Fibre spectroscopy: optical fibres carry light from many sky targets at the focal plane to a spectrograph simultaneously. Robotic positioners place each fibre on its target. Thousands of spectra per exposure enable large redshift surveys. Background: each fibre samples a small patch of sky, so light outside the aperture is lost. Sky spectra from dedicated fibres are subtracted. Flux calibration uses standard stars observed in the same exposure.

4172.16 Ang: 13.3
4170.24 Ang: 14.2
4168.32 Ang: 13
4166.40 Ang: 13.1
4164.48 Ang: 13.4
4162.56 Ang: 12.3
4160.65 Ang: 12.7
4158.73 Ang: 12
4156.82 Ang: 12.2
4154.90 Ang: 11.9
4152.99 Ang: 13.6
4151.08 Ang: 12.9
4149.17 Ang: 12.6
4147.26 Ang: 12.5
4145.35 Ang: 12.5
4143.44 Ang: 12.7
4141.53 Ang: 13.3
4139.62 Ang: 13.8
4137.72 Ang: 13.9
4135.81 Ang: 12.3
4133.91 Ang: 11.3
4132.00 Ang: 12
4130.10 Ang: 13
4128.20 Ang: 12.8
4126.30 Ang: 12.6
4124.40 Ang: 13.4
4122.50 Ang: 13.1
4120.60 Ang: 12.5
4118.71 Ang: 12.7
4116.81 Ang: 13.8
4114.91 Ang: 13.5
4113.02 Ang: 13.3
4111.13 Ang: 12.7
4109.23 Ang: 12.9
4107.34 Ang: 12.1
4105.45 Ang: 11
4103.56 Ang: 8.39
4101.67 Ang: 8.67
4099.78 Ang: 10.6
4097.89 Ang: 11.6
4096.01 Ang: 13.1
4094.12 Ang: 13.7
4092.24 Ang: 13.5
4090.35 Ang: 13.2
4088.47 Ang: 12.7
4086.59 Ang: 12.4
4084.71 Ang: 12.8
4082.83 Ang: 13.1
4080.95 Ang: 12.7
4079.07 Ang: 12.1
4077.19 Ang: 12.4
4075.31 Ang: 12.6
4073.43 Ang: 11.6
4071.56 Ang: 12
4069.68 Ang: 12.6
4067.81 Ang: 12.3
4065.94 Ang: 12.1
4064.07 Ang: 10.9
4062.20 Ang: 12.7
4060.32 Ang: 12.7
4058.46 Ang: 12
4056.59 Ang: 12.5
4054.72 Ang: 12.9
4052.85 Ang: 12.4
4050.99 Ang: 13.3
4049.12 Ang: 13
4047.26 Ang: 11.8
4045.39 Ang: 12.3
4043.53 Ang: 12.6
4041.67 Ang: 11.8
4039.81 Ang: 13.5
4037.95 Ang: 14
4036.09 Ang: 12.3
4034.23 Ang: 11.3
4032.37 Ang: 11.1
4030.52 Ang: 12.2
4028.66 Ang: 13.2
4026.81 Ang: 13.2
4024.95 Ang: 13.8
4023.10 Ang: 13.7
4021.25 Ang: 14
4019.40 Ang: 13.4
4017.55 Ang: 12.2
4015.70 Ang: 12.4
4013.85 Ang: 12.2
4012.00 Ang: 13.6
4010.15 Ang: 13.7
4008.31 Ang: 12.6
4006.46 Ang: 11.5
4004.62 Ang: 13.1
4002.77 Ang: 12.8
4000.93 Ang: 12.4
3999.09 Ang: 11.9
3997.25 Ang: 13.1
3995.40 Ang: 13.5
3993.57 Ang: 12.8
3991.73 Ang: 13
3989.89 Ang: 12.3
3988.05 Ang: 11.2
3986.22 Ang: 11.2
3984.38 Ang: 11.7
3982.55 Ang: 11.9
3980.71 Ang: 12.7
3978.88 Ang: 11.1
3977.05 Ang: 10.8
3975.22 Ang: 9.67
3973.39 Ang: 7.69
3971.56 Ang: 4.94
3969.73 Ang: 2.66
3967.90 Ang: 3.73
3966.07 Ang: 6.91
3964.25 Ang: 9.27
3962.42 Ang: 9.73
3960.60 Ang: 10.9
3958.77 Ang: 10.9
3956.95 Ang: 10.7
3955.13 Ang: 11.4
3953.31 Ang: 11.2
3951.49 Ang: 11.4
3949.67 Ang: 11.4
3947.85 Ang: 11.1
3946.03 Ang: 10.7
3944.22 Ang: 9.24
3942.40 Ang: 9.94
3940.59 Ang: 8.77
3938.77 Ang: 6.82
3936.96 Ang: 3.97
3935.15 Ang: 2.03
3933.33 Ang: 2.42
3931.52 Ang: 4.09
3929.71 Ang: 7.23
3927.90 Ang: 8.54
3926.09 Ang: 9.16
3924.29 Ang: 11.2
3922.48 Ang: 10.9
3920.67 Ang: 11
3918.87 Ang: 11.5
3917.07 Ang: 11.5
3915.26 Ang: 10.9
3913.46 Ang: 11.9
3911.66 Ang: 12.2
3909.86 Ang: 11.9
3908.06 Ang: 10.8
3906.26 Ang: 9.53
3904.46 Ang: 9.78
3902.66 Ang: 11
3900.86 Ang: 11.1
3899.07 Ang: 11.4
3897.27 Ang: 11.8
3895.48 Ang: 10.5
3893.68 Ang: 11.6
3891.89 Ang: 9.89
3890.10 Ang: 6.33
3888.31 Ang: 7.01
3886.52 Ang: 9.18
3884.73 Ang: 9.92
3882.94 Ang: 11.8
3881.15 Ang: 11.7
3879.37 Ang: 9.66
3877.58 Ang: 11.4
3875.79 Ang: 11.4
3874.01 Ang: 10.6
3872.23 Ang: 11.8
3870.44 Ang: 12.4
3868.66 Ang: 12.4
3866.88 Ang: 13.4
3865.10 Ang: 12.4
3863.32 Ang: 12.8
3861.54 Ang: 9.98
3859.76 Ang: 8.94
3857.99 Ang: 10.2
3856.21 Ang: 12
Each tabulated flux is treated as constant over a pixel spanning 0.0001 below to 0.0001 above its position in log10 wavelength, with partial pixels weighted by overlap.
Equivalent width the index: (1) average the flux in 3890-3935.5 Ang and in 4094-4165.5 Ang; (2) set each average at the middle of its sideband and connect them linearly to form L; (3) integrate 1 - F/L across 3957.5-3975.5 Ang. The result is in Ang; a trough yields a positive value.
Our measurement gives 4.8 Ang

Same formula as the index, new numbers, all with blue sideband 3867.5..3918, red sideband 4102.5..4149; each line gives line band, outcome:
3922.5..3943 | 7.78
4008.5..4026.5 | -2.23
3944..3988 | 6.21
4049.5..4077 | -0.57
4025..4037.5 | -0.58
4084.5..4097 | -0.77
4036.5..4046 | -0.72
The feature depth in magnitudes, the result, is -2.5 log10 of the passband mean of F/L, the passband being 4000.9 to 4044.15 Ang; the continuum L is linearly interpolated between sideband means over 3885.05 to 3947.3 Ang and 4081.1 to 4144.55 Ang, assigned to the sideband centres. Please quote -0.16 mag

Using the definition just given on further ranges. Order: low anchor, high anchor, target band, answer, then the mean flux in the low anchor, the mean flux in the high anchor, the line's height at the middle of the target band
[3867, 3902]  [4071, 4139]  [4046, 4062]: -0.050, 10.7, 12.4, 12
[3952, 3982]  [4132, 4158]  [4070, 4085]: -0.098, 9.08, 12.7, 11.3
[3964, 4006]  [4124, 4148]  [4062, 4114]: -0.009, 10.5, 12.8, 12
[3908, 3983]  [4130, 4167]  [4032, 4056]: -0.152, 9.17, 12.7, 10.9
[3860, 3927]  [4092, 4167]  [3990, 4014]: -0.103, 10.9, 12.5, 11.6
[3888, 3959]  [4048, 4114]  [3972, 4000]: -0.083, 9.63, 12.2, 10.7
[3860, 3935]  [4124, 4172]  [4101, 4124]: 0.028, 10.3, 12.8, 12.4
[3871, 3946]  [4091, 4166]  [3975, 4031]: -0.155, 9.61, 12.5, 10.9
